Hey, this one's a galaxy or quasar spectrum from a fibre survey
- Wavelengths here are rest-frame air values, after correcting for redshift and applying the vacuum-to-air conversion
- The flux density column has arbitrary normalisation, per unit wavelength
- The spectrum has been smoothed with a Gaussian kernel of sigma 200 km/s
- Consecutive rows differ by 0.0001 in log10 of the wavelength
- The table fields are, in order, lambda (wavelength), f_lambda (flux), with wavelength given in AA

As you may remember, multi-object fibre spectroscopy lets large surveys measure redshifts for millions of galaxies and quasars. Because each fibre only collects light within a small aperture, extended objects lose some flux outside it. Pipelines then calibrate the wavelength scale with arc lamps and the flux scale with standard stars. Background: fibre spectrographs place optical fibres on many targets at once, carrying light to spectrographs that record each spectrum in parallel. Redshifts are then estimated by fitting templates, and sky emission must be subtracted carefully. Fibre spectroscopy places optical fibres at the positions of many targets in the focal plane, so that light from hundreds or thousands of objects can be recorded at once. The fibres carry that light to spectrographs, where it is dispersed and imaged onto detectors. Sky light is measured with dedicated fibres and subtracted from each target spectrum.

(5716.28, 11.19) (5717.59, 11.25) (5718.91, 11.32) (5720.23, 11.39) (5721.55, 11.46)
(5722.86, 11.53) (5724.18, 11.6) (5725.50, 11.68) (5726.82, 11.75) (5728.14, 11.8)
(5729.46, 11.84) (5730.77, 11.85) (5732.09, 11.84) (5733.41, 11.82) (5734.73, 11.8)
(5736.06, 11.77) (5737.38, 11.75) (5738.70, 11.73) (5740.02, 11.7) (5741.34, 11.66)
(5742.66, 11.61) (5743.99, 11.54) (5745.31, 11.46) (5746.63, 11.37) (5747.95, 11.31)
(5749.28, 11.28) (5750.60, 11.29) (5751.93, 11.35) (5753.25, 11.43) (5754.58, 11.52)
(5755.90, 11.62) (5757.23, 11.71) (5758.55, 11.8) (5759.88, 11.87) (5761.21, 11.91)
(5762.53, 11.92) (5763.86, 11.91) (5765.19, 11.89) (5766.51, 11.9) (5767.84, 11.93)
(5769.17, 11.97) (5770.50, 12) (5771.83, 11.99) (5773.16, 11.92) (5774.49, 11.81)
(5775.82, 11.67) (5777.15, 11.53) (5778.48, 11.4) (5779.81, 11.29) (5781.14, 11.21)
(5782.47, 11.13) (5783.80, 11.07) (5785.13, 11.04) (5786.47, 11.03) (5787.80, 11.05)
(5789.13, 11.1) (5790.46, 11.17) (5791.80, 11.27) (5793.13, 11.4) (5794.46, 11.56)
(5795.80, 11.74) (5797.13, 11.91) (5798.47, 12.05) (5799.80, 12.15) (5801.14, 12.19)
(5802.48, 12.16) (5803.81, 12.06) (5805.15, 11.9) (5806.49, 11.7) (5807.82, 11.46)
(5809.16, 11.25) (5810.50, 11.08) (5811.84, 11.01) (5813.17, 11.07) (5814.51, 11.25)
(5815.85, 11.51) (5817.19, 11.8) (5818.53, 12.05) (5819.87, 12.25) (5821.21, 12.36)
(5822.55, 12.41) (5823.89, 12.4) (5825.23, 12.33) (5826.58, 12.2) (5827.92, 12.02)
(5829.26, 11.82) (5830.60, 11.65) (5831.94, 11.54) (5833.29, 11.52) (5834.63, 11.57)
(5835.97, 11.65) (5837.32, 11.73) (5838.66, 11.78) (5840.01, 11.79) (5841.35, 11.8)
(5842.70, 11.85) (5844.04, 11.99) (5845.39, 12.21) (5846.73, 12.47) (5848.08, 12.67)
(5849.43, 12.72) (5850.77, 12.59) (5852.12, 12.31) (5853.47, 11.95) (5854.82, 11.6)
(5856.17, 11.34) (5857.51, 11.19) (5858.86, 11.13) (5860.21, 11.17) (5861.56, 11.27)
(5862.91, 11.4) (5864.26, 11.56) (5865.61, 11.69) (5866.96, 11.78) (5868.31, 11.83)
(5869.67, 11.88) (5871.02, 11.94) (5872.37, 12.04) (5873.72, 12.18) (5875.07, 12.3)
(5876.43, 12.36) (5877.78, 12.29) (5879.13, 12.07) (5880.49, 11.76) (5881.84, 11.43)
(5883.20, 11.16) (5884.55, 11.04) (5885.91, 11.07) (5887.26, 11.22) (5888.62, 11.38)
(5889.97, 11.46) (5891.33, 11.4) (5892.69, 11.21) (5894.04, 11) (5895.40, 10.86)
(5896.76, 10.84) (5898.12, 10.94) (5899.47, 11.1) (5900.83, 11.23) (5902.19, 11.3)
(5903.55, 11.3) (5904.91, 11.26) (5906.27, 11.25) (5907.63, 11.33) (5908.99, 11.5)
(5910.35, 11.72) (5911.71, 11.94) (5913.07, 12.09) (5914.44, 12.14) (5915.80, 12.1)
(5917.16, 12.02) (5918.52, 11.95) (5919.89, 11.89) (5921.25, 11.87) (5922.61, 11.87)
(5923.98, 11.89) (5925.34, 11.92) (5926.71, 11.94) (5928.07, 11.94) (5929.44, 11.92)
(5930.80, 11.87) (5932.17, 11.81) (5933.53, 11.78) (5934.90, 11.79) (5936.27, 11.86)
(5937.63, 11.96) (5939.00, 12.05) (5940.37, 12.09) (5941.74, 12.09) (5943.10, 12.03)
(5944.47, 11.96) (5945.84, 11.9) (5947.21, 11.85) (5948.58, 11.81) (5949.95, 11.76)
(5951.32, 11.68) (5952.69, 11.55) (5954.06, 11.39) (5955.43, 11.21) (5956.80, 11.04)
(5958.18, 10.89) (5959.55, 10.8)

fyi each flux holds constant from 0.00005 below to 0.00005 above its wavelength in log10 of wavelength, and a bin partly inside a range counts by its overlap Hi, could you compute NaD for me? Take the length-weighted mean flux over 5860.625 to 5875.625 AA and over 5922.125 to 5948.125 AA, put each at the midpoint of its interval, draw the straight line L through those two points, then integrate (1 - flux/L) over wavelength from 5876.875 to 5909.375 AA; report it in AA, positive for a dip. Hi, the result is 1.4 AA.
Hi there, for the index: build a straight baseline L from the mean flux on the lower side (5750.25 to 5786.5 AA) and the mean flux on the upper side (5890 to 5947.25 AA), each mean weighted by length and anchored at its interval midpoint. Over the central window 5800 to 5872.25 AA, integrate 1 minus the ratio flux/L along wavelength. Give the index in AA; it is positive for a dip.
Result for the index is -1.0 AA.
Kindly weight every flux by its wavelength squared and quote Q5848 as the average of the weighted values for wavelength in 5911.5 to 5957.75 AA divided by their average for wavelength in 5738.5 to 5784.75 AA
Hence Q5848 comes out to 1.08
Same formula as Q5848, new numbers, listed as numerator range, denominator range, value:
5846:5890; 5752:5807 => 1.04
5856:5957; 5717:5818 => 1.05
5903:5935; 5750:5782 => 1.06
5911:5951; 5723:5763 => 1.09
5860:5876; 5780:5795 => 1.08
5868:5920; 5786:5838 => 1.02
